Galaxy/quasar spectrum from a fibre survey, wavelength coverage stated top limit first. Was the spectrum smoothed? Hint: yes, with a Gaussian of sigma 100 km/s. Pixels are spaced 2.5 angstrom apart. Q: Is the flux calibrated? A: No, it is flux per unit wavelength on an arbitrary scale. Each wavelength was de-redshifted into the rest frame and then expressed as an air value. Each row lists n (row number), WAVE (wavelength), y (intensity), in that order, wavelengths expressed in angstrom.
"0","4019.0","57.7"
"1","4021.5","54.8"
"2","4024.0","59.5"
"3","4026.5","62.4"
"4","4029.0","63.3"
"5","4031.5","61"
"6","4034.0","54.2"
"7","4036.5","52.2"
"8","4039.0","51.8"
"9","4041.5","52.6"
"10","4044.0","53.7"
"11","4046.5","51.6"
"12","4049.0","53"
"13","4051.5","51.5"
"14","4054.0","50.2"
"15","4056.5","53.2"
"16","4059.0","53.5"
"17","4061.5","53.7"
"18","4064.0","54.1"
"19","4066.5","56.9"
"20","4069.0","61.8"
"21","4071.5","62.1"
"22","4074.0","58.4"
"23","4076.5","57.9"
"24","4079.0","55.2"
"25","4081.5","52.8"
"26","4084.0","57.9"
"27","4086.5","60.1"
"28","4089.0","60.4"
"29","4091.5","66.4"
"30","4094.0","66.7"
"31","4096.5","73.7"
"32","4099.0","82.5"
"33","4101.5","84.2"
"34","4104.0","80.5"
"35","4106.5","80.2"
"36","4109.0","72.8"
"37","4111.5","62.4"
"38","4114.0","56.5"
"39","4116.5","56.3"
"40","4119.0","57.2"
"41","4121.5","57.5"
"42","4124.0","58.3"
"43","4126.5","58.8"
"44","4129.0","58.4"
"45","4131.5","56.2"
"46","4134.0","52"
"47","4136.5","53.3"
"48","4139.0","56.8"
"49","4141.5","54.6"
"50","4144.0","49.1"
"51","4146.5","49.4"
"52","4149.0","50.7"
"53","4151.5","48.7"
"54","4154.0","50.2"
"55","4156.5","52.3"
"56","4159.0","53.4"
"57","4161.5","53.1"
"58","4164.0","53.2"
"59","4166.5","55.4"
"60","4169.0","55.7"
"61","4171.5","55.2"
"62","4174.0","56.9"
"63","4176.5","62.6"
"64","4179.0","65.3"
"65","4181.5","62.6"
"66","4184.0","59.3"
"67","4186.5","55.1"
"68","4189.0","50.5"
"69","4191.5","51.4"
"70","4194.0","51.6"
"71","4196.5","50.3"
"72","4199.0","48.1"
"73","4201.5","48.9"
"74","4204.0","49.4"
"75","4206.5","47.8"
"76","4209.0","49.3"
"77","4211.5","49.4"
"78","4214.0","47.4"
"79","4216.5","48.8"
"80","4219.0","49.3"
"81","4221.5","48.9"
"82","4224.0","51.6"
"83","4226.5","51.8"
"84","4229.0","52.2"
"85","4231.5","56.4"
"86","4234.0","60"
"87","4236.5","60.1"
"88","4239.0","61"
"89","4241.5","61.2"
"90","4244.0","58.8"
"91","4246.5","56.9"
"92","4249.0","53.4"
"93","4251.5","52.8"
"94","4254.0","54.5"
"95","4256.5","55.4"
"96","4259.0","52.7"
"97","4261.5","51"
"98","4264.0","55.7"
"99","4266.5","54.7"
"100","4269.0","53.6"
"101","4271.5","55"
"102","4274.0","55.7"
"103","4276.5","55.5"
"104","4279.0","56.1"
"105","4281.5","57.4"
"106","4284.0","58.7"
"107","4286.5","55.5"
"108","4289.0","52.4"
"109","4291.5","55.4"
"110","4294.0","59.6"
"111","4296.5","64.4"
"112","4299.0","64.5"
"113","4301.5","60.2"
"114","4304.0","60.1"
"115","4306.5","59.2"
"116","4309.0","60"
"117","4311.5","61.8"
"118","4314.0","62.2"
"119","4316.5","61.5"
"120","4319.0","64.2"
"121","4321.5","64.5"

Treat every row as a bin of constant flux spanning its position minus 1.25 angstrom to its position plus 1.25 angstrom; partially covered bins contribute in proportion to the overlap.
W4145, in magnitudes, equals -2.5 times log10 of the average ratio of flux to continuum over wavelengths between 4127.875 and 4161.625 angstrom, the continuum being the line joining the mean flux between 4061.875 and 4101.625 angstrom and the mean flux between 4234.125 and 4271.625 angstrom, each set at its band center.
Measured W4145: 0.14 mag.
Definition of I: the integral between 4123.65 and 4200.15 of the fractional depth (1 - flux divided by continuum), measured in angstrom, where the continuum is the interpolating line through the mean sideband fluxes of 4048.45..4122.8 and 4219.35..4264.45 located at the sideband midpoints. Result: 5.3 angstrom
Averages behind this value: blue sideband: 61.7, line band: 54.4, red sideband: 55.1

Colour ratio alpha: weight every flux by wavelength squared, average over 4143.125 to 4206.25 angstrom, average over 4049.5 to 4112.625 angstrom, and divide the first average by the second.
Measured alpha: 0.9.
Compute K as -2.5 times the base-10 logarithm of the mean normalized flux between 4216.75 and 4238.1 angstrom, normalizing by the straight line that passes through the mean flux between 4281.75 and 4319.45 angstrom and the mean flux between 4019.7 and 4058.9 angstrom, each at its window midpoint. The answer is 0.09 mag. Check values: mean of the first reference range 55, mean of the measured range 53.7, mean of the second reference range 59.8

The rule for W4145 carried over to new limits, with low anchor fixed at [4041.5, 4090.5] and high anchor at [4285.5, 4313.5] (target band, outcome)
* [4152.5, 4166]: 0.09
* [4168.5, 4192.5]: 0.00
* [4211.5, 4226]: 0.18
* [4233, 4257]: 0.02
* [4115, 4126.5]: -0.02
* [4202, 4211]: 0.18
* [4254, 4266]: 0.10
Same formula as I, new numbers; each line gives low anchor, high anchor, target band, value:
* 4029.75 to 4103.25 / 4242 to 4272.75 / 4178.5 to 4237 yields 3.5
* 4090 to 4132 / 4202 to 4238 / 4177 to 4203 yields 0.6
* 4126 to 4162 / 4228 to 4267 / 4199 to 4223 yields 2.7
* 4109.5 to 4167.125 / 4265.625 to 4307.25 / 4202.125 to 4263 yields 3.5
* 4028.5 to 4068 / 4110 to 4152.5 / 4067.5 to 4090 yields -1.7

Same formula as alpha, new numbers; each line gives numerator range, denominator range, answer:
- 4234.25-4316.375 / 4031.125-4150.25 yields 1.07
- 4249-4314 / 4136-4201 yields 1.11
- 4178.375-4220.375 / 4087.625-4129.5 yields 0.81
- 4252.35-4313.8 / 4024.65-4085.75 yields 1.14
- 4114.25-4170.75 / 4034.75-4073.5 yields 1.04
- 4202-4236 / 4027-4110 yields 0.91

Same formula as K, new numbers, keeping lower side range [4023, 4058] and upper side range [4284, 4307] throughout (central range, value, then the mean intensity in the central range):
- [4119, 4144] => 0.01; 55.9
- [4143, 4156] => 0.14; 49.8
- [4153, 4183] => 0.01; 56.4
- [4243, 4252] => 0.05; 55.6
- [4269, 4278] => 0.07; 55.2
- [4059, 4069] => 0.00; 55.6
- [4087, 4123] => -0.21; 68.1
